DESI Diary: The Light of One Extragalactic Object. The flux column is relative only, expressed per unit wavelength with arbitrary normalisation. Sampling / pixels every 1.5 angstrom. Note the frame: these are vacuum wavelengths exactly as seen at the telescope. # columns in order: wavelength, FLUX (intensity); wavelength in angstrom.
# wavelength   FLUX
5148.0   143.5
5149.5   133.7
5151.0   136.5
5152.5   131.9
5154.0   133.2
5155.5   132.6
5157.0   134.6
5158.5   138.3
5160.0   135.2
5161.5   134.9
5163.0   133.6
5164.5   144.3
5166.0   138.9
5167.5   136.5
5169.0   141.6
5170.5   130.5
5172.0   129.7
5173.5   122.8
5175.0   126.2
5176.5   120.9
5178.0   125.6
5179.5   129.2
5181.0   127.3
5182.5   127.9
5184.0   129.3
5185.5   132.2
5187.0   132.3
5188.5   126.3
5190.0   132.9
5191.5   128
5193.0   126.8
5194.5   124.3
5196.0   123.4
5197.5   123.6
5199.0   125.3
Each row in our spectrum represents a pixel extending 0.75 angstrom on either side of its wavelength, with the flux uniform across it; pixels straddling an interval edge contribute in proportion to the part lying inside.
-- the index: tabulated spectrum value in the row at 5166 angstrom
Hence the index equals 138.9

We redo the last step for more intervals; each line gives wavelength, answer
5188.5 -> 126.3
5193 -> 126.8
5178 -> 125.6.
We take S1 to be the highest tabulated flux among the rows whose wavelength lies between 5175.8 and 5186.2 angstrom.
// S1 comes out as 132.2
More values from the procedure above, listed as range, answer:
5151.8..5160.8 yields 138.3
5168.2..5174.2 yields 141.6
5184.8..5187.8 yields 132.3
